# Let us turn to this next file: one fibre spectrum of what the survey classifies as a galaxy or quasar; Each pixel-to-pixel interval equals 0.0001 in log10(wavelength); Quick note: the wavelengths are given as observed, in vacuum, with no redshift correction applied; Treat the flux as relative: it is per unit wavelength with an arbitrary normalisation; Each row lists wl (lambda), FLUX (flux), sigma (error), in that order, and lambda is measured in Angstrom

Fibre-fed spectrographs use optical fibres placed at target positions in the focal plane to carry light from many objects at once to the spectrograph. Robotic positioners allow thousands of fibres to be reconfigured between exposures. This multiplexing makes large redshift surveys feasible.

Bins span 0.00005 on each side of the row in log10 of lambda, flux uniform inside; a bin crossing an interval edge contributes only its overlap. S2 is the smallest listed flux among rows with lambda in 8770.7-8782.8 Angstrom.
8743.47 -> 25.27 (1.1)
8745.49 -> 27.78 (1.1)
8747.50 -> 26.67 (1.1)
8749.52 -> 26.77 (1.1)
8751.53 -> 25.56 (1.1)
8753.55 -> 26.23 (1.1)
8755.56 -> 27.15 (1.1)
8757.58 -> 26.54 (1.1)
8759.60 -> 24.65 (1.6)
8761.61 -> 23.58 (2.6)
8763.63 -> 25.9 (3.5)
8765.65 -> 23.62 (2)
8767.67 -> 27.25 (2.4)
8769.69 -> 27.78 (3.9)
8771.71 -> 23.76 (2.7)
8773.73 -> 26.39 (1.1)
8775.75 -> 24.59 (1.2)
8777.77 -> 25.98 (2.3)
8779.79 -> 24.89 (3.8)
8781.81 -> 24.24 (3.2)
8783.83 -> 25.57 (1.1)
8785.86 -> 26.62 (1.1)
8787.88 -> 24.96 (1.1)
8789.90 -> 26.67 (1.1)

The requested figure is 23.76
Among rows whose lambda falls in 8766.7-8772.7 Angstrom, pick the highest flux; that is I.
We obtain 27.78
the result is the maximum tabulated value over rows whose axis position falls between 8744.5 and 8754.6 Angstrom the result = 27.78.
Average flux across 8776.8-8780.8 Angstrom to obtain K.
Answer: 25.4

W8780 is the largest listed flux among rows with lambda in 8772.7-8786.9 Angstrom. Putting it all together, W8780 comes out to 26.62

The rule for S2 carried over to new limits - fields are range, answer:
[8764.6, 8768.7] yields 23.62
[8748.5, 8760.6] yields 24.65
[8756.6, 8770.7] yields 23.58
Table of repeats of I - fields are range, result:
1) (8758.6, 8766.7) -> 25.9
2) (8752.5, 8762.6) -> 27.15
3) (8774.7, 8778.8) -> 25.98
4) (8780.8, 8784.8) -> 25.57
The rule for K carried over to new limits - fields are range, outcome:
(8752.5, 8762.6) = 25.6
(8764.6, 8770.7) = 26.2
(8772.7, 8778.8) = 25.7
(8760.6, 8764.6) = 24.8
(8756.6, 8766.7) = 24.9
